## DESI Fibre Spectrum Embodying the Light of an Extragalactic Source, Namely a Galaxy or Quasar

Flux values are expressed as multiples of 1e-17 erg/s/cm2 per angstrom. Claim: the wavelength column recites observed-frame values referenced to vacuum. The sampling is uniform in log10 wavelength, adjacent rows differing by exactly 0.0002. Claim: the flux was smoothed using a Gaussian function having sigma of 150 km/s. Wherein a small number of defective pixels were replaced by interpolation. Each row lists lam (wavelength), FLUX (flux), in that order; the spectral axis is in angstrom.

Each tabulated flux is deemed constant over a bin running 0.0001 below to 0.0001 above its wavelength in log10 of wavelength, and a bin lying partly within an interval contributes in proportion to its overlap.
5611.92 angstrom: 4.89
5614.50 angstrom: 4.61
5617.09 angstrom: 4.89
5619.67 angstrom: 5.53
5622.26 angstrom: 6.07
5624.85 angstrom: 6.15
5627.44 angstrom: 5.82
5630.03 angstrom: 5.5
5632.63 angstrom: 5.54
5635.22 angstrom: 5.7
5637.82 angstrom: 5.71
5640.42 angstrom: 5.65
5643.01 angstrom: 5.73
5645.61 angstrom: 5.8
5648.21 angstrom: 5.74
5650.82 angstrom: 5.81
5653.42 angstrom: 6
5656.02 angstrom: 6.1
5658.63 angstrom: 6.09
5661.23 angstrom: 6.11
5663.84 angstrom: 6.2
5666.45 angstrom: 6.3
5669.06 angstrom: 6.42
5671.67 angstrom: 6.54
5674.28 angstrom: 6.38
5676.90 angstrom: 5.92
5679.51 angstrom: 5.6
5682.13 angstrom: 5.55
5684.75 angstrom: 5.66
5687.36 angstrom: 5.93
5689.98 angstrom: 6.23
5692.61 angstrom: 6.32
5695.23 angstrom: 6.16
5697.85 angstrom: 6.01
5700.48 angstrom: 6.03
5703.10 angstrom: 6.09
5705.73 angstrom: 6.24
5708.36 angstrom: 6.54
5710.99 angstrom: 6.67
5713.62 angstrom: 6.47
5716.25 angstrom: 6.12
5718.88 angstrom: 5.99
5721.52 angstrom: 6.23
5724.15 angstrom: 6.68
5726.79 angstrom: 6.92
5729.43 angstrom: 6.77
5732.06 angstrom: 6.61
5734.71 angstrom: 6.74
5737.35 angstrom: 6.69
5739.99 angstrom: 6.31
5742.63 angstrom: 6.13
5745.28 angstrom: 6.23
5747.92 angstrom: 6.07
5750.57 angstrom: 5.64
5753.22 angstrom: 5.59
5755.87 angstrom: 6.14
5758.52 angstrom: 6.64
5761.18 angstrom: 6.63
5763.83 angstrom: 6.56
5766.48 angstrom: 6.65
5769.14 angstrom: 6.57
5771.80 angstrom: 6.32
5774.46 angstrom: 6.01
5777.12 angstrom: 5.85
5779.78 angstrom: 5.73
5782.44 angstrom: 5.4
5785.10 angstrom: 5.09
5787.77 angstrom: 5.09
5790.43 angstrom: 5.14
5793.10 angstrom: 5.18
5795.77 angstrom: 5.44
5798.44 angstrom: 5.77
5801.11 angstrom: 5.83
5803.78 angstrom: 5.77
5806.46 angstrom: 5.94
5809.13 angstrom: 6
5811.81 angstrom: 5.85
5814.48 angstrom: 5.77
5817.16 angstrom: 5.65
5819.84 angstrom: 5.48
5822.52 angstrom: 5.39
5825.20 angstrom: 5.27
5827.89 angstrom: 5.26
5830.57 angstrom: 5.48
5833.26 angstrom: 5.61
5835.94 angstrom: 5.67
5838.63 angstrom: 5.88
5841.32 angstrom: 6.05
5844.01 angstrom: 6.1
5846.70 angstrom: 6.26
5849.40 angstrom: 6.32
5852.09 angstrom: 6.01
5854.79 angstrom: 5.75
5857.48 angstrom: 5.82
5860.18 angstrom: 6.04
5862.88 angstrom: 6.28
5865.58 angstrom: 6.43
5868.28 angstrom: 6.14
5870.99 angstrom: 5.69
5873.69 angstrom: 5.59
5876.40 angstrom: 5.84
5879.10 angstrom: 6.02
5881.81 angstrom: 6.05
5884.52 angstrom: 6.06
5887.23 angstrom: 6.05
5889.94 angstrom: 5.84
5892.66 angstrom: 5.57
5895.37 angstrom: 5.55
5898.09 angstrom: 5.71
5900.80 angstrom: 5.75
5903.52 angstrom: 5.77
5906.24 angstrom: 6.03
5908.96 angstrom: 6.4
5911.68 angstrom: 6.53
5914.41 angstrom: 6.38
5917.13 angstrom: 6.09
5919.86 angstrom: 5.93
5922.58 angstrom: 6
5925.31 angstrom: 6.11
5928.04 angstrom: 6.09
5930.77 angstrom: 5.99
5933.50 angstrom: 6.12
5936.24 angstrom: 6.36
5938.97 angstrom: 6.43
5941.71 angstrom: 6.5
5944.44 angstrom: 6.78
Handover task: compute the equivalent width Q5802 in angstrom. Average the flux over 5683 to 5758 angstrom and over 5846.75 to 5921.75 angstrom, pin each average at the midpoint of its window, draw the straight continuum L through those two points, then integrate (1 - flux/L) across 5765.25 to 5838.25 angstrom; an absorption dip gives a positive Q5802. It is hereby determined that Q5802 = 5.4 angstrom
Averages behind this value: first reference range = 6.26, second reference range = 5.99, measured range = 5.68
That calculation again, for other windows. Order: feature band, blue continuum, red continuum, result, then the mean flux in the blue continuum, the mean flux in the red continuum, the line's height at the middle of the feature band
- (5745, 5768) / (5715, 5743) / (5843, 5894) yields 0.5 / 6.49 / 5.99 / 6.39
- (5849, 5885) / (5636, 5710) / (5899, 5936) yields 0.5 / 6.03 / 6.1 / 6.08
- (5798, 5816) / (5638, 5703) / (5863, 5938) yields 0.5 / 6.01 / 6.01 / 6.01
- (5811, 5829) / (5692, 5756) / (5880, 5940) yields 1.9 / 6.3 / 6.03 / 6.16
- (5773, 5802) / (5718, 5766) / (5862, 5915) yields 3.5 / 6.37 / 5.98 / 6.25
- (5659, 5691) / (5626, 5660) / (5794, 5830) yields -1.7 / 5.79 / 5.64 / 5.76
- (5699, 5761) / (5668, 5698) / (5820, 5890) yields -3.3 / 6.06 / 5.88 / 6.01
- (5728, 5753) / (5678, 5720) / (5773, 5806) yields -2.0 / 6.1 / 5.54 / 5.84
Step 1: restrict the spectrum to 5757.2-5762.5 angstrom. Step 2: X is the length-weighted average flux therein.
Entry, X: 6.63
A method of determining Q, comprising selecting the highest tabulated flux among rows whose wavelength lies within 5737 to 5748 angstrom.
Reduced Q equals 6.69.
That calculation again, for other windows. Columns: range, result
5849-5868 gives 6.43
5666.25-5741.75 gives 6.92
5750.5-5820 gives 6.65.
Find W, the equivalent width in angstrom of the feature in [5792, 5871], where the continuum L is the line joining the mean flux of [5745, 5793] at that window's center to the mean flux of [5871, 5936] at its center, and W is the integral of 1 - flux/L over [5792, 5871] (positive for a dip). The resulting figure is 2.0 angstrom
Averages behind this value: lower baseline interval 5.94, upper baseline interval 5.98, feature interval 5.81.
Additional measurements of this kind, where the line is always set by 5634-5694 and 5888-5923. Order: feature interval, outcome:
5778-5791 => 1.4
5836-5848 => -0.1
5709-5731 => -1.9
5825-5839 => 1.0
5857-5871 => -0.4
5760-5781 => -1.1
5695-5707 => -0.2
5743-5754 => 0.1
